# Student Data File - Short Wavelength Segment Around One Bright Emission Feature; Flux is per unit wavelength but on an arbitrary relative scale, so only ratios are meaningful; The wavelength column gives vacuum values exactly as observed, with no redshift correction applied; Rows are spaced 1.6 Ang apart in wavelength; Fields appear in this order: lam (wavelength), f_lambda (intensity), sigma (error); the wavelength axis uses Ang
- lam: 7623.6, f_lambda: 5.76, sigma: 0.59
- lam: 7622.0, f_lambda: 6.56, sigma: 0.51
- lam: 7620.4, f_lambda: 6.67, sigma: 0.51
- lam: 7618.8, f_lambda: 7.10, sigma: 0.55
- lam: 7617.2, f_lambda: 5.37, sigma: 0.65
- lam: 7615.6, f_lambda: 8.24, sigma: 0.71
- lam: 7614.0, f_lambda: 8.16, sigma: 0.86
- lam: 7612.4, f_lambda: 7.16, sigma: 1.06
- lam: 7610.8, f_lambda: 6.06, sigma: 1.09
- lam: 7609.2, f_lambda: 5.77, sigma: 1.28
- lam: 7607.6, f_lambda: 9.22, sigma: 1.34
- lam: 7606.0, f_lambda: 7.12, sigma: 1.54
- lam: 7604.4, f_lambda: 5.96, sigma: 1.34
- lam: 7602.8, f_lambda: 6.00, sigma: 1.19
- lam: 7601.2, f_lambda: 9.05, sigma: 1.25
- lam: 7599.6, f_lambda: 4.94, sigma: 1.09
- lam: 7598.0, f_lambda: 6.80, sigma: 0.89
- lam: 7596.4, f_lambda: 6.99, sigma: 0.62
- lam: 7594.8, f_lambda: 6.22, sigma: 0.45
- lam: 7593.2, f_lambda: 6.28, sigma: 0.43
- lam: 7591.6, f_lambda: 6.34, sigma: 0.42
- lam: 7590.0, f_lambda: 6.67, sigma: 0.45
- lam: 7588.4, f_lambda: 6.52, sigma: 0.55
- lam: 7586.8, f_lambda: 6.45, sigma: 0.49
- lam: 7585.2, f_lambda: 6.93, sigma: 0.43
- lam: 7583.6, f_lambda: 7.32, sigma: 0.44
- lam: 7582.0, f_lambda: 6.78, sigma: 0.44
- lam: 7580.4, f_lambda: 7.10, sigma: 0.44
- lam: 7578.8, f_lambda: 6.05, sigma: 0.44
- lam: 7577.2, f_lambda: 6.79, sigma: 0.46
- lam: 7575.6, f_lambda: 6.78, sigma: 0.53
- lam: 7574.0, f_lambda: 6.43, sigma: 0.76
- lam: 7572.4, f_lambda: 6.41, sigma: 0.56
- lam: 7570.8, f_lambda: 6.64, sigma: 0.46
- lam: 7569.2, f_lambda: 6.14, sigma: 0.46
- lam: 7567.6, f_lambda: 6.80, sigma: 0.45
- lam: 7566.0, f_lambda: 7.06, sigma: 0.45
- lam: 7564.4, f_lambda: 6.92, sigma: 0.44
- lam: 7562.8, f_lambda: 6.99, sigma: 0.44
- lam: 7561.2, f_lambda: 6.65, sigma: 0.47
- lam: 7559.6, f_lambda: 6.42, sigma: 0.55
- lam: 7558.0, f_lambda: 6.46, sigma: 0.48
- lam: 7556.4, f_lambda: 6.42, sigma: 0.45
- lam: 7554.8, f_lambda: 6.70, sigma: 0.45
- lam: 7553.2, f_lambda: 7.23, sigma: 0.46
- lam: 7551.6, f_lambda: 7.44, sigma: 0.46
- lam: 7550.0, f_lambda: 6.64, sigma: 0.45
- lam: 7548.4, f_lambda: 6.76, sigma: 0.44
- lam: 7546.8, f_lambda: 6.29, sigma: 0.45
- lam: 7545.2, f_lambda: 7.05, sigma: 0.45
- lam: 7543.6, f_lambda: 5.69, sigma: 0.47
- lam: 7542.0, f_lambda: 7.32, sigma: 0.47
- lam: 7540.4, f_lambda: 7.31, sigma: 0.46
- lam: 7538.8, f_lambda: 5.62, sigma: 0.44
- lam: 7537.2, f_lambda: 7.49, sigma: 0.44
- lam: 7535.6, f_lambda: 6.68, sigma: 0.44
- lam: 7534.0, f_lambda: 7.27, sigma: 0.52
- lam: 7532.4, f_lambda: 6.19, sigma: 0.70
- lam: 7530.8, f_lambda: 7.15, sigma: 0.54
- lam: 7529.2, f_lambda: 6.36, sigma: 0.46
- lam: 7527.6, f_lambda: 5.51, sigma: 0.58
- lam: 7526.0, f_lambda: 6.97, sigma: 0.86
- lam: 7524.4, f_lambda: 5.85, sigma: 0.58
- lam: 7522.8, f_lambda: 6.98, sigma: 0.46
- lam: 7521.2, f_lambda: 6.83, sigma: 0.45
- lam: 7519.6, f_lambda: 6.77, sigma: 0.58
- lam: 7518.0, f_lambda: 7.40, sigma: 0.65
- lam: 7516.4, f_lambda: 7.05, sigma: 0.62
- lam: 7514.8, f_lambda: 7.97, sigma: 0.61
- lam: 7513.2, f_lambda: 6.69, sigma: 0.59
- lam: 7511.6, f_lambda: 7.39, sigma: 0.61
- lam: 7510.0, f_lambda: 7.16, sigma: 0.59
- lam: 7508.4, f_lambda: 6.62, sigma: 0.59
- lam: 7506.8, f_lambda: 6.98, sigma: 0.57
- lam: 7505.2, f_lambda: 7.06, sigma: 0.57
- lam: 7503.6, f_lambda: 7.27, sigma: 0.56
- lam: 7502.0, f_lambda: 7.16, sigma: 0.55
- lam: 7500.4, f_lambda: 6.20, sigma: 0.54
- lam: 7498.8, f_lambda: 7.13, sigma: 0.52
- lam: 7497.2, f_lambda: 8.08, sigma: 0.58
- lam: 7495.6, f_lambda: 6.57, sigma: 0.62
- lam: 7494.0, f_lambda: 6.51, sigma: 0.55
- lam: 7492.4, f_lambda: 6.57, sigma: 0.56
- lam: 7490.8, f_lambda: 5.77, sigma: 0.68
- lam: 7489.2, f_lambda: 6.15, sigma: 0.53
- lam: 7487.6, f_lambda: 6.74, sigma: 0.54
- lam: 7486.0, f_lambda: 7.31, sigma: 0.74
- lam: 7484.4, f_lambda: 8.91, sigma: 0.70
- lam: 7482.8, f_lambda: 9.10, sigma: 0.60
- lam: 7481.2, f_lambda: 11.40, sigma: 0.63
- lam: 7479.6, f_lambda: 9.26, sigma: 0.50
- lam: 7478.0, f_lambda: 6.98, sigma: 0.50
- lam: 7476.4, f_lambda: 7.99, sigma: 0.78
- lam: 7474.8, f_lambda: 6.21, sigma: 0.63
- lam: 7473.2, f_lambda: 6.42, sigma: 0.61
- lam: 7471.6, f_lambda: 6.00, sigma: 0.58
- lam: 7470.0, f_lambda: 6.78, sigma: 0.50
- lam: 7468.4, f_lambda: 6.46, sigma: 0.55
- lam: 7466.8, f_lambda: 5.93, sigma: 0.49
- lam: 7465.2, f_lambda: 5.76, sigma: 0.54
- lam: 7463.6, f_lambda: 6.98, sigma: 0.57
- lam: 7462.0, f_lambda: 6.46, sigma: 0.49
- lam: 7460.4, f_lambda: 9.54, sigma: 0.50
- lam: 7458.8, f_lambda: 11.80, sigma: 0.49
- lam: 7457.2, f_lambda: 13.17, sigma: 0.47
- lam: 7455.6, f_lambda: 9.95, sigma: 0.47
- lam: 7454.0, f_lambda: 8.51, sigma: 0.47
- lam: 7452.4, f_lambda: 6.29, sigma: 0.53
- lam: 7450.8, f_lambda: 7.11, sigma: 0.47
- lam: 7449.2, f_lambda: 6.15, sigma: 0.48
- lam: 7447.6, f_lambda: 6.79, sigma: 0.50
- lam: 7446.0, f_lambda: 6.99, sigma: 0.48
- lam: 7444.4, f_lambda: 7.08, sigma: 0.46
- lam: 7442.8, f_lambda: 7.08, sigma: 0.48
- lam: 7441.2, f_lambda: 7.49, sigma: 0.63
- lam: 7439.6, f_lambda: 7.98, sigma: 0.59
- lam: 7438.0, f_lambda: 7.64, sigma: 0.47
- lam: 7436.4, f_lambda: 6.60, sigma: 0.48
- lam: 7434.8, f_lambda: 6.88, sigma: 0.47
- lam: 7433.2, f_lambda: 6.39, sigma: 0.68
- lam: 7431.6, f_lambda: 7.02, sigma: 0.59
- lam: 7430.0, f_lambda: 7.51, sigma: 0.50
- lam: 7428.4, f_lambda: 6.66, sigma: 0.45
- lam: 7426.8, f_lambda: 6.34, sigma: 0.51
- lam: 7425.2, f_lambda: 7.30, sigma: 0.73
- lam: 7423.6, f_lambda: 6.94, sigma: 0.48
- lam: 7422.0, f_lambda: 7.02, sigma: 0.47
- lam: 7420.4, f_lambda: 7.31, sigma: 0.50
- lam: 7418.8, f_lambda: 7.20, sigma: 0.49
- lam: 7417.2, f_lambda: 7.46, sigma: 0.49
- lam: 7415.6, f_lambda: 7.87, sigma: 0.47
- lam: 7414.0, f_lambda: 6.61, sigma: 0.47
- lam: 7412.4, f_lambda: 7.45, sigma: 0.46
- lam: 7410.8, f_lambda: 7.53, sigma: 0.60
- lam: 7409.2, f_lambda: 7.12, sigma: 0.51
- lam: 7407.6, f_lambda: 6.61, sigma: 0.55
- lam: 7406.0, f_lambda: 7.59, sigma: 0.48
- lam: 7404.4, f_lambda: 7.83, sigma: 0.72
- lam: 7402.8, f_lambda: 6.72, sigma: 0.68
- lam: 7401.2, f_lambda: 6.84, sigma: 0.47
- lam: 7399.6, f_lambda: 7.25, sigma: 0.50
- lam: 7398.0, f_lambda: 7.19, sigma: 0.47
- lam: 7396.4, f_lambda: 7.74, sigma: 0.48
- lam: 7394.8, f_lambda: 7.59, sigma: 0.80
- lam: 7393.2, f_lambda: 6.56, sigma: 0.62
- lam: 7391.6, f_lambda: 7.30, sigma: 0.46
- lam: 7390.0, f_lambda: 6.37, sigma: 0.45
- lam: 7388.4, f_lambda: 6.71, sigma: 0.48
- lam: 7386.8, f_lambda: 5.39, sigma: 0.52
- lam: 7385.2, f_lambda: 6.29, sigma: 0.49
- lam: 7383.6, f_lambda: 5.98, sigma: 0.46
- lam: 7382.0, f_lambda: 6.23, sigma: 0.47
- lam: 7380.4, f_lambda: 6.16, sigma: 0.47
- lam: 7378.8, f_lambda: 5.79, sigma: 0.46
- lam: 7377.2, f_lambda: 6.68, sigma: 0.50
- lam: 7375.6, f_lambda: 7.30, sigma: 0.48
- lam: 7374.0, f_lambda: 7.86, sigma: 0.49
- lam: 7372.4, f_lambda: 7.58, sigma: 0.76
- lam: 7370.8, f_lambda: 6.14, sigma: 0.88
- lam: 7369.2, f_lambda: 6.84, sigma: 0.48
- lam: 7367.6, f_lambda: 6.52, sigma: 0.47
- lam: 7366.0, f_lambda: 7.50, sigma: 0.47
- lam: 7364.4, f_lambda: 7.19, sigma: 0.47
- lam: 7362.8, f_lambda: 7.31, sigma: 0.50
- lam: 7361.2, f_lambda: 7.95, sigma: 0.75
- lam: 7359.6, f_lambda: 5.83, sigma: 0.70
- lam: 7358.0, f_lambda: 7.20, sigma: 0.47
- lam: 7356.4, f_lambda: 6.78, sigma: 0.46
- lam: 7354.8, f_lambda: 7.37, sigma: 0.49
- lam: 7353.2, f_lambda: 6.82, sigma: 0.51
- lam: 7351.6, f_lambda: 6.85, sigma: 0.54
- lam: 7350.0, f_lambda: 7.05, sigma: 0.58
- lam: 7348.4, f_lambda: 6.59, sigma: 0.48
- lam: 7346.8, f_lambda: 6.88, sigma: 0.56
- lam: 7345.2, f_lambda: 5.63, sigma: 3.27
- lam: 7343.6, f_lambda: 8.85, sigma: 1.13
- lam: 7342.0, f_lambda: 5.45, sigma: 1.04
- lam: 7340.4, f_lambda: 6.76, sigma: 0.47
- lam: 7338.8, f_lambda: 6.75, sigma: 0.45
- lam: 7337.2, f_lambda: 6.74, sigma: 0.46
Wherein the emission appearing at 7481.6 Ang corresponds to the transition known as [N II]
